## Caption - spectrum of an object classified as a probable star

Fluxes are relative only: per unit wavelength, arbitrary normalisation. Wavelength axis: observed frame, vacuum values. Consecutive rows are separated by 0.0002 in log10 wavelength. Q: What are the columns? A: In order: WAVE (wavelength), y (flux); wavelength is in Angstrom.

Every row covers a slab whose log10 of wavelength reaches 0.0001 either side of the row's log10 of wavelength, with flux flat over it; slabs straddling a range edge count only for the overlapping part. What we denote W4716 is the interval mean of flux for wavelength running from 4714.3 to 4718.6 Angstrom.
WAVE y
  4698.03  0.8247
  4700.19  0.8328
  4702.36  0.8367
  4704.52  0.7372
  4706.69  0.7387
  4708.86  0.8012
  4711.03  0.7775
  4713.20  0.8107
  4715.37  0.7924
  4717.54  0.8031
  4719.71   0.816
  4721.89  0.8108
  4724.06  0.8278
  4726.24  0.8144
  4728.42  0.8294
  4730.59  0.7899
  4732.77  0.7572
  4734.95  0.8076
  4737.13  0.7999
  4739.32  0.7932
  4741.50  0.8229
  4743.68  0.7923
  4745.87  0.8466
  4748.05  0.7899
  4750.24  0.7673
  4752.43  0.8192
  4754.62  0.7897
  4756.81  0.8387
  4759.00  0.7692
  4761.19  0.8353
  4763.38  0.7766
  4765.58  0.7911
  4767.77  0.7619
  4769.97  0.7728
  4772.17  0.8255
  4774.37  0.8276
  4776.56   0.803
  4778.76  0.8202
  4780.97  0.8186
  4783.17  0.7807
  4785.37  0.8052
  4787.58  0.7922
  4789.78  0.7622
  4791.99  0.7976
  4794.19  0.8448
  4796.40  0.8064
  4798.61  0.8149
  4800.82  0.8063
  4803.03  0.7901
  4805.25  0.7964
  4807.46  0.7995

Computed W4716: 0.798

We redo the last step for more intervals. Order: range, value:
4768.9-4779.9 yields 0.81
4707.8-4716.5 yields 0.796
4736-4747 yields 0.811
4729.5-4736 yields 0.786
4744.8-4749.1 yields 0.82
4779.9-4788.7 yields 0.799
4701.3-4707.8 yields 0.771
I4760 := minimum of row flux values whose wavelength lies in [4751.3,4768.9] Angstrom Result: 0.7619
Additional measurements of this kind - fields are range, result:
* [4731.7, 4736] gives 0.7572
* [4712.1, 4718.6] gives 0.7924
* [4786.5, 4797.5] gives 0.7622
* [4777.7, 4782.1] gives 0.8186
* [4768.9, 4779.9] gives 0.7728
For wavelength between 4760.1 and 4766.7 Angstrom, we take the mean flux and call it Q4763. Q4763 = 0.801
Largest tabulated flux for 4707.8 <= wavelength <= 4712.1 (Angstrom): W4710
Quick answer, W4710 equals 0.8012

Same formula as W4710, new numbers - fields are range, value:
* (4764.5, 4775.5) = 0.8276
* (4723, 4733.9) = 0.8294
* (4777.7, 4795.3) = 0.8448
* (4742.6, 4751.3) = 0.8466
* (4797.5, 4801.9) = 0.8149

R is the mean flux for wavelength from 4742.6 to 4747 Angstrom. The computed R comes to 0.819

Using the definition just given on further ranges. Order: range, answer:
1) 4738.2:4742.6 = 0.808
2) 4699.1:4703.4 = 0.835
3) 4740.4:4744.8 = 0.808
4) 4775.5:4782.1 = 0.813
